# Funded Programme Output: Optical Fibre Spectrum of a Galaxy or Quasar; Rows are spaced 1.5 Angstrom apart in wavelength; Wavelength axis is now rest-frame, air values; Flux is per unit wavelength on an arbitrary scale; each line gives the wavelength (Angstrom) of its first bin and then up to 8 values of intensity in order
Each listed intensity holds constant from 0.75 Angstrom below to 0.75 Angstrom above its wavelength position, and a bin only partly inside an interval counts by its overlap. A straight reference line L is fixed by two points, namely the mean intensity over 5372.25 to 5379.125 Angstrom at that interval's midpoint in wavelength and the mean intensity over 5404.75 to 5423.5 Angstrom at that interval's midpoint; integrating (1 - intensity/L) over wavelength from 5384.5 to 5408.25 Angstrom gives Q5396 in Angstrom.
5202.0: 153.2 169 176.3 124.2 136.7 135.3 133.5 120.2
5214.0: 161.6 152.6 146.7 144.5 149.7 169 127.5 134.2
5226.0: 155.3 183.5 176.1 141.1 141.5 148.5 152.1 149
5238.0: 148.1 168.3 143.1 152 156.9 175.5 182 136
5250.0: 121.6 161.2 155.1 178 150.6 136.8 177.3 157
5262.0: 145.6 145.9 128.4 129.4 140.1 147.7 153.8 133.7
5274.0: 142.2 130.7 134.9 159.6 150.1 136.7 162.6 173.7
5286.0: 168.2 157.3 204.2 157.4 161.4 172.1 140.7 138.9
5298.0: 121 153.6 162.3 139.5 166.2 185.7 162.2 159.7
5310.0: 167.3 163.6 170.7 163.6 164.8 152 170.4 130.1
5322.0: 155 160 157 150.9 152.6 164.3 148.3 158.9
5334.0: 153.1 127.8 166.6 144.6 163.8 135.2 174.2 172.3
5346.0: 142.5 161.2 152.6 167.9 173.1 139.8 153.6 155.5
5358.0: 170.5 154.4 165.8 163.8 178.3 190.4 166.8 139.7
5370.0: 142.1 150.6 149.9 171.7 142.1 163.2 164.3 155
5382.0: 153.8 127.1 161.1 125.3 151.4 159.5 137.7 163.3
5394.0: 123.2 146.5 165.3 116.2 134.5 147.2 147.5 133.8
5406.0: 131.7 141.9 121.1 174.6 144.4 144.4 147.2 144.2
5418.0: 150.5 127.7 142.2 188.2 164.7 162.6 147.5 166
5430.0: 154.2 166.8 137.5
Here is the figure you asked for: 1.40 Angstrom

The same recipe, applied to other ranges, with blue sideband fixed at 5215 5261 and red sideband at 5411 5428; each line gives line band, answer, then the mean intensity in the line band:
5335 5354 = -0.4 Angstrom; 156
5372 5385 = -0.1 Angstrom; 154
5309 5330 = -0.8 Angstrom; 159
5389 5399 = 0.5 Angstrom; 145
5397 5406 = 0.8 Angstrom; 138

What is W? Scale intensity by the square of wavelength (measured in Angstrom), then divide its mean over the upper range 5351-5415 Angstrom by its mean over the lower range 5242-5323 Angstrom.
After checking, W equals 1.01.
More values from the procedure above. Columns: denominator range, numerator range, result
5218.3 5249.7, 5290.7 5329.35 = 1.05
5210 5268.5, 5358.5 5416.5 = 1.05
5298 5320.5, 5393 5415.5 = 0.91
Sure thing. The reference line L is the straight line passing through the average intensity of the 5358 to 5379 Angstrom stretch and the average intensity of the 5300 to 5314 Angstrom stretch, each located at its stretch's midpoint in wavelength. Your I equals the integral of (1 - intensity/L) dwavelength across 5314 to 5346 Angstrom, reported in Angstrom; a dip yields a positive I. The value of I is 1.5 Angstrom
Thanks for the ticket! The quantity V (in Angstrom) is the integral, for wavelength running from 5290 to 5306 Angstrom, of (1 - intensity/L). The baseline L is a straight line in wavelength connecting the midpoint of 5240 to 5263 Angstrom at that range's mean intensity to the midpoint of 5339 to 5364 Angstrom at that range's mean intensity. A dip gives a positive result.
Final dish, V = 0.3 Angstrom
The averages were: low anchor 155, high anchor 160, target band 154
